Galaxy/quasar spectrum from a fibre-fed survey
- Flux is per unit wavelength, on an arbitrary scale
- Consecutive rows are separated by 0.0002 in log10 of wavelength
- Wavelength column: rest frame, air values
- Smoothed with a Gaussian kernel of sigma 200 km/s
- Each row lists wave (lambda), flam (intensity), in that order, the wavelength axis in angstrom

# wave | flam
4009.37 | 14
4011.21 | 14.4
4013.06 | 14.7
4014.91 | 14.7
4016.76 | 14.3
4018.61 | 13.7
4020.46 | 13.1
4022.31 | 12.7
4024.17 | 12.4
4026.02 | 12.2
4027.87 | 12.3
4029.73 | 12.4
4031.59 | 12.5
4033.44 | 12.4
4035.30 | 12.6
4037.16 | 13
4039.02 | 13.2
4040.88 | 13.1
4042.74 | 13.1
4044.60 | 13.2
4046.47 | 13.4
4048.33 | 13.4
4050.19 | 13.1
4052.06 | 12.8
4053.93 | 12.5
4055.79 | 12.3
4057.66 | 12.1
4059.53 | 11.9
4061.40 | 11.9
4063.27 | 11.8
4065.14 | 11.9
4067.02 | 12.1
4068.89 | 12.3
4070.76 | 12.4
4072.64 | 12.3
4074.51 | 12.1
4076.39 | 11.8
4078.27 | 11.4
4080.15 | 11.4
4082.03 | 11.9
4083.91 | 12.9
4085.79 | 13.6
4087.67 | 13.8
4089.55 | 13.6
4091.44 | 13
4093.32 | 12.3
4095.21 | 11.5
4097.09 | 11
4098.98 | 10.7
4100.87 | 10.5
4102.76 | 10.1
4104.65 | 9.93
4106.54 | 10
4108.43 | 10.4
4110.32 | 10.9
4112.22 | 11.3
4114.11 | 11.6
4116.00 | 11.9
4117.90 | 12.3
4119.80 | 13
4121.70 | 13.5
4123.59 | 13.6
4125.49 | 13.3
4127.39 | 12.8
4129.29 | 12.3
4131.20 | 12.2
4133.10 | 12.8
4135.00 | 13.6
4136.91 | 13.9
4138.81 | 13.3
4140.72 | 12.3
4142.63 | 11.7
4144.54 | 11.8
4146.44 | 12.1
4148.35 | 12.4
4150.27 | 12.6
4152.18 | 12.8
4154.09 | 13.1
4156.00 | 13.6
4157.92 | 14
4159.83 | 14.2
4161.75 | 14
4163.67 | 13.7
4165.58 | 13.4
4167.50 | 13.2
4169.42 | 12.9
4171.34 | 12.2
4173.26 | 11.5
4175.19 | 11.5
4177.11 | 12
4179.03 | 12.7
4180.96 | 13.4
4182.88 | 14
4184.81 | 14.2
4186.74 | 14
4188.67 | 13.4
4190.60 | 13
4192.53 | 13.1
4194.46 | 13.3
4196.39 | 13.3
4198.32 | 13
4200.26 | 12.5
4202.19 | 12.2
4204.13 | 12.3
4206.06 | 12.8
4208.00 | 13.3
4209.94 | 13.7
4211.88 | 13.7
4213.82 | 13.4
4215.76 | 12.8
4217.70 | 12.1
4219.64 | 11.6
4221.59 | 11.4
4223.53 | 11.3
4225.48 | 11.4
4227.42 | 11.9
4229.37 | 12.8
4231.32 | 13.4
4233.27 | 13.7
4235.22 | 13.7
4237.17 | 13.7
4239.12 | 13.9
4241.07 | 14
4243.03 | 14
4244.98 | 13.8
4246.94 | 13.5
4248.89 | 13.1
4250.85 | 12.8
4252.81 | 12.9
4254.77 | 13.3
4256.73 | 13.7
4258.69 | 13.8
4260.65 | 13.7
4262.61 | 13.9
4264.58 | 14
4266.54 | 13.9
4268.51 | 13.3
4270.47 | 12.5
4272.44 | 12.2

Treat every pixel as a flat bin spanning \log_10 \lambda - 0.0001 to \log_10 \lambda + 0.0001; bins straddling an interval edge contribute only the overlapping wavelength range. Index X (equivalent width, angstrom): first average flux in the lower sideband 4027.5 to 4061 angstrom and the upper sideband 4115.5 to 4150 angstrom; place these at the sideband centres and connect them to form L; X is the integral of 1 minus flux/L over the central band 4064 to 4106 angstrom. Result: 2.7 angstrom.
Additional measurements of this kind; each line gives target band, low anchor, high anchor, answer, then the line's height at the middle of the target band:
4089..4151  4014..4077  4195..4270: 3.8 angstrom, 12.8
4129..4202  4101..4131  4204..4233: -4.9 angstrom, 12.2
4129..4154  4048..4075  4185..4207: 0.2 angstrom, 12.7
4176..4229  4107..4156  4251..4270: 1.0 angstrom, 13.1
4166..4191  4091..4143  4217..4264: -0.8 angstrom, 12.5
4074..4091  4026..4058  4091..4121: -1.0 angstrom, 11.8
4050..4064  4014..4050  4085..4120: 0.3 angstrom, 12.5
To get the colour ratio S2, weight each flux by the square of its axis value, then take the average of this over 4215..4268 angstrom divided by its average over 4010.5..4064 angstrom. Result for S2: 1.12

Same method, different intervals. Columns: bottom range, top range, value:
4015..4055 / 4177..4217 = 1.10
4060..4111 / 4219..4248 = 1.18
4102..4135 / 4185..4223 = 1.12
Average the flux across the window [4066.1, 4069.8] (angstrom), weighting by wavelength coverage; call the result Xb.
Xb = 12.2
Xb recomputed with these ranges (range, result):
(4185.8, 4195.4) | 13.4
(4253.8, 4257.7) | 13.5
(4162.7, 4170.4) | 13.3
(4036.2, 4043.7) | 13.1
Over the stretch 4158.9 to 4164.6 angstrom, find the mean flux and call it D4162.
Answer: 13.9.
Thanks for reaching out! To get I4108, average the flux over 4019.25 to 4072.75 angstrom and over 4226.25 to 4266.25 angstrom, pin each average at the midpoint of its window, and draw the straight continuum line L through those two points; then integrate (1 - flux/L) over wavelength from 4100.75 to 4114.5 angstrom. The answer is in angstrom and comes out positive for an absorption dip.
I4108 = 2.5 angstrom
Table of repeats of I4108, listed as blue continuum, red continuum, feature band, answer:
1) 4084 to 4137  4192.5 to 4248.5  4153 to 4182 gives -1.1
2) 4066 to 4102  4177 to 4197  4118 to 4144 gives -0.4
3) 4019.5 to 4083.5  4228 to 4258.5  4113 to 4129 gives 0.1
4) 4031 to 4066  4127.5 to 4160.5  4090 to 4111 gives 2.9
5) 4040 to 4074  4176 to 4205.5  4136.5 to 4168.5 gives -0.3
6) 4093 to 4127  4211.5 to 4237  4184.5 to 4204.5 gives -1.3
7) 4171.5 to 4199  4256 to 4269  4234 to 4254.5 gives 0.1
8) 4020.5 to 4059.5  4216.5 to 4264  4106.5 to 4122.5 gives 1.4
